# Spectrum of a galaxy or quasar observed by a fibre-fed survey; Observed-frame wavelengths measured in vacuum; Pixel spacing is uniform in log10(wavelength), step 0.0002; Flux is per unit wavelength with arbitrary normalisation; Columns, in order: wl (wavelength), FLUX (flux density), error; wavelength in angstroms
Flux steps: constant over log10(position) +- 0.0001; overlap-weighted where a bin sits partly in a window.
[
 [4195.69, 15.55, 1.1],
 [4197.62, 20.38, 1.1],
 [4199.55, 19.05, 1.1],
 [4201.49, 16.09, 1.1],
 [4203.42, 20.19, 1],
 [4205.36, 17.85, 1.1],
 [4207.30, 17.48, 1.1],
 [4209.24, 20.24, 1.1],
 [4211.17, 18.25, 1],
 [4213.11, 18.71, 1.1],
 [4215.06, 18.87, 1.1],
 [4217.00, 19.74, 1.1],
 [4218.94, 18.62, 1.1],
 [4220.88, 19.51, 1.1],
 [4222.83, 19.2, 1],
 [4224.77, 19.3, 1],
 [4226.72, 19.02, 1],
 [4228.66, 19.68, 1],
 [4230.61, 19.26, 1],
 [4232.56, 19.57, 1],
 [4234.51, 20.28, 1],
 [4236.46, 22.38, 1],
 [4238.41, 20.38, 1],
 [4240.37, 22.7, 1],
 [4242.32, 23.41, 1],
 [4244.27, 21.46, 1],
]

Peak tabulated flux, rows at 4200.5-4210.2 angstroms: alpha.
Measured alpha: 20.24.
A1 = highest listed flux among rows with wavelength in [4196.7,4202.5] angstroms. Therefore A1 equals 20.38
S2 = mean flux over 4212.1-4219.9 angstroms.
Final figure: 19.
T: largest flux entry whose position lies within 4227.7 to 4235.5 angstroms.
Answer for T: 20.28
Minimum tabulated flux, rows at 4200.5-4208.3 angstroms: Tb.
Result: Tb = 16.09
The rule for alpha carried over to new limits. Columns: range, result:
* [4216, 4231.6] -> 19.74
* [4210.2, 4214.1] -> 18.71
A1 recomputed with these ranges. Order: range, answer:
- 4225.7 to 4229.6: 19.68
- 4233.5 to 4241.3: 22.7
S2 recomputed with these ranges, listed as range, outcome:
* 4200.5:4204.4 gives 18.1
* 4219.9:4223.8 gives 19.4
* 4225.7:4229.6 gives 19.4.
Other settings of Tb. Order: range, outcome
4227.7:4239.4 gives 19.26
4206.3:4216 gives 17.48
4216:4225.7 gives 18.62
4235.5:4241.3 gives 20.38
